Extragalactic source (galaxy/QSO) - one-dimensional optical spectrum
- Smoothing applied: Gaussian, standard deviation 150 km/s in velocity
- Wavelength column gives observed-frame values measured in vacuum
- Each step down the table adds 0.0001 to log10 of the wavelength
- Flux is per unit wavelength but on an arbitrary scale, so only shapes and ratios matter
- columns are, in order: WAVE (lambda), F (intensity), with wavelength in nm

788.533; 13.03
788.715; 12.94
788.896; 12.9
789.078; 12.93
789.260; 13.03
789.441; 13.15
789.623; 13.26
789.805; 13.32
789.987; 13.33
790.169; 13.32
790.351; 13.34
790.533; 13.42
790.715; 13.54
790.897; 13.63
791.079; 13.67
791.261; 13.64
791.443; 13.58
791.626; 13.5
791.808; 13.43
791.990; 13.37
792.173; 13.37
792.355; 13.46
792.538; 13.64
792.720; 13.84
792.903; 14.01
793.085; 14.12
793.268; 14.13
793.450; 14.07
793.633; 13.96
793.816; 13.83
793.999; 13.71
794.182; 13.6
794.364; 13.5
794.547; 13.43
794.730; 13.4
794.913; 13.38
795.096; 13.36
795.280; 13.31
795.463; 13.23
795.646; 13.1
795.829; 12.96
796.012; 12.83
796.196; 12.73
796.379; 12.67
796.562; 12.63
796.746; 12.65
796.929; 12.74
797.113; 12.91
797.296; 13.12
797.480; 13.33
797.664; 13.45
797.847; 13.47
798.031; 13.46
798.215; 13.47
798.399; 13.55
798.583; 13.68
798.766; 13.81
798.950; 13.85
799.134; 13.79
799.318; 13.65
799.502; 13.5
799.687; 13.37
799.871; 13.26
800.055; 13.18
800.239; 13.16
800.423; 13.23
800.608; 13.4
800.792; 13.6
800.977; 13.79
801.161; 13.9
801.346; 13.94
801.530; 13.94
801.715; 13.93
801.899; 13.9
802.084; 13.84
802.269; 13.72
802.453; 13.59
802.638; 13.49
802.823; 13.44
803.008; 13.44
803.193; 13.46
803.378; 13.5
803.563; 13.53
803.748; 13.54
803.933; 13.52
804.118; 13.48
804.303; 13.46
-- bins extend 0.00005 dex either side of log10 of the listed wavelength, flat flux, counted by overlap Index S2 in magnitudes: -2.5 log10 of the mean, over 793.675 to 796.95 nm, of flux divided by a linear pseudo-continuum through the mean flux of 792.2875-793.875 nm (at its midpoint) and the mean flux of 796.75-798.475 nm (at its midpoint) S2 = 0.03 mag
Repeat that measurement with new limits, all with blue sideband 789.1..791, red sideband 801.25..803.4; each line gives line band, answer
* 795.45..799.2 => 0.027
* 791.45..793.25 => -0.021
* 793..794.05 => -0.043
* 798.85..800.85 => 0.013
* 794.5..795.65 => 0.012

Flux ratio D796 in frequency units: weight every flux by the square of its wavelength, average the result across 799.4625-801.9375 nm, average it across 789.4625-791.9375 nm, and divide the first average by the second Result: 1.03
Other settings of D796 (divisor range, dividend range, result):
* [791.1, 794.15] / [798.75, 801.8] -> 1.01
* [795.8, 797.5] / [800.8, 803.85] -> 1.08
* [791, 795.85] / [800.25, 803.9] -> 1.02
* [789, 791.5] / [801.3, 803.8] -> 1.05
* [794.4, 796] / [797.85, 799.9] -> 1.03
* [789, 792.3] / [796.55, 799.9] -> 1.02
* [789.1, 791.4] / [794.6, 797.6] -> 0.99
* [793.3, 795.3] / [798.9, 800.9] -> 1.00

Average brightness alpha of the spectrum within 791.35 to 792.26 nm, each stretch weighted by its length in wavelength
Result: 13.4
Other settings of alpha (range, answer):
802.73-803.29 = 13.4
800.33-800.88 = 13.4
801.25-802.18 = 13.9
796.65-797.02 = 12.7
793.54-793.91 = 13.9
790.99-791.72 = 13.6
